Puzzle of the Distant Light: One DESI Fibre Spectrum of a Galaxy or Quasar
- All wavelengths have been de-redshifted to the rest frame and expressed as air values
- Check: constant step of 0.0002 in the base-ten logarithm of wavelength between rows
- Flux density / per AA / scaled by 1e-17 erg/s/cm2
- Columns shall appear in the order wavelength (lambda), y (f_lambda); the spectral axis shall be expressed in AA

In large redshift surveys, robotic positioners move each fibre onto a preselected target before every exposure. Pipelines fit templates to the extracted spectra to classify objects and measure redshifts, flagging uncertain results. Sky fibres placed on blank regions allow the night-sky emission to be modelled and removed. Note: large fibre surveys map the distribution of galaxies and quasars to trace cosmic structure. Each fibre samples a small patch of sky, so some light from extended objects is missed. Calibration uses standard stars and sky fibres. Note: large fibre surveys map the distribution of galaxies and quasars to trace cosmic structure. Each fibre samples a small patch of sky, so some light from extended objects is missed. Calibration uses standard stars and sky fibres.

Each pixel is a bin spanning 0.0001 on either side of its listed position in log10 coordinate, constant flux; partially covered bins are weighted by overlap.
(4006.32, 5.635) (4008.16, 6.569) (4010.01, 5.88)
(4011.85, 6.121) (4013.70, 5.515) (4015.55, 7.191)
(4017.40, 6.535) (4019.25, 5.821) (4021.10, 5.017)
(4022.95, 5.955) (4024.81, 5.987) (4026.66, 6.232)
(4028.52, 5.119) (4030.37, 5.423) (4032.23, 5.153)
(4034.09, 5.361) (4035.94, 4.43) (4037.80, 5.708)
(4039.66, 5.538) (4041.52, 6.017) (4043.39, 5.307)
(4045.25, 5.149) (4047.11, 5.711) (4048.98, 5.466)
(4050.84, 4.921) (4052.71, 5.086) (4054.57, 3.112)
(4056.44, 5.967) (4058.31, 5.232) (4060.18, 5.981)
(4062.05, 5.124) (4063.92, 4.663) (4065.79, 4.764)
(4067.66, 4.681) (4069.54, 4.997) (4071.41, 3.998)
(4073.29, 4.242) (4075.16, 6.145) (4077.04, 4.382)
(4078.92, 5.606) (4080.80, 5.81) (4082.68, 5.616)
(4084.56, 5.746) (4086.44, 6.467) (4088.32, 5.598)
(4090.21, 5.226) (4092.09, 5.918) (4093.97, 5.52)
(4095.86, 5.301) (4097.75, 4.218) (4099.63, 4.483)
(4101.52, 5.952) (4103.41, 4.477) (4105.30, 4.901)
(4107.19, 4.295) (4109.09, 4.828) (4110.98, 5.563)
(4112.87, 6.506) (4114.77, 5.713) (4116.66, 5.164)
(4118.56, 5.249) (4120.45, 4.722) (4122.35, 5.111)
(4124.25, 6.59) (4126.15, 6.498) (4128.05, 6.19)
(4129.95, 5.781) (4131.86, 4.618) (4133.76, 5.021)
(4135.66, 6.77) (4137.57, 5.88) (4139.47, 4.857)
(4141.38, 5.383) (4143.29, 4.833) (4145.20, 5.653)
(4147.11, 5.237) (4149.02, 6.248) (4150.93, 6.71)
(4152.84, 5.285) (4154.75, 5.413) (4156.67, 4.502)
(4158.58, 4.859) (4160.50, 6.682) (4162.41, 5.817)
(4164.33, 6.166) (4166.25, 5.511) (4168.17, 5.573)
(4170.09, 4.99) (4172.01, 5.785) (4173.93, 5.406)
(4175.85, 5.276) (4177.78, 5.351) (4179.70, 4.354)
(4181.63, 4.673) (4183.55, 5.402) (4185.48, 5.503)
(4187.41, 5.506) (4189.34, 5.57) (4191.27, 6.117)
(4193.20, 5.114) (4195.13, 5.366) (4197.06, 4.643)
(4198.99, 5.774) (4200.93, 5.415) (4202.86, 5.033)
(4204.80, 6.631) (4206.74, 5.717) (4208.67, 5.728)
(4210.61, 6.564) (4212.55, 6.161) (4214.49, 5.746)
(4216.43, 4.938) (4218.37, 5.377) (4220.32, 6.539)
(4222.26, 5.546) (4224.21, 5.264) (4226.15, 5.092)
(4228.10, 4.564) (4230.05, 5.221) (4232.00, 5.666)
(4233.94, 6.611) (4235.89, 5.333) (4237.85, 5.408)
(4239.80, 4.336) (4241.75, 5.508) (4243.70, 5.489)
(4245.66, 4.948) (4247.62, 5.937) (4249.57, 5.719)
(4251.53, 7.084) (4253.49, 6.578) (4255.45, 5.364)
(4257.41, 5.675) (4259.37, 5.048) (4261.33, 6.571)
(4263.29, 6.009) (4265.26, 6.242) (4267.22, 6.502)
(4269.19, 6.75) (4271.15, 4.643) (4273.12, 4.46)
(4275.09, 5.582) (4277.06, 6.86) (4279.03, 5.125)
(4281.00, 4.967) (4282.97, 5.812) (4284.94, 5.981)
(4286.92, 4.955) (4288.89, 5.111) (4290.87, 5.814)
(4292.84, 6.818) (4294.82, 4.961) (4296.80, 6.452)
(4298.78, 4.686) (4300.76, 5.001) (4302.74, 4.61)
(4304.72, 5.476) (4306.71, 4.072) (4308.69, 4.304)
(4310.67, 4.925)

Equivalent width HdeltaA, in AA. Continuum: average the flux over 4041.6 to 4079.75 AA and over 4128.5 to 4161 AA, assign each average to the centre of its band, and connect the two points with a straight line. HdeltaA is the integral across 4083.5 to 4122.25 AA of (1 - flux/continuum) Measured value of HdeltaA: -0.10 AA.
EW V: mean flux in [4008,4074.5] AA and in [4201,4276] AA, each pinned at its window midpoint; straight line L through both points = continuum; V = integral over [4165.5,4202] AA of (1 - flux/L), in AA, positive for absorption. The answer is 1.7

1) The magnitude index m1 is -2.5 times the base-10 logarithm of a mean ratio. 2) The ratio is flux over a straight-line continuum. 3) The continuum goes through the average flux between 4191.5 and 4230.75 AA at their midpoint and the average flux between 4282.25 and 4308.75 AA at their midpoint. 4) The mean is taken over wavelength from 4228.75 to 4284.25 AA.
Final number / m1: -0.05 mag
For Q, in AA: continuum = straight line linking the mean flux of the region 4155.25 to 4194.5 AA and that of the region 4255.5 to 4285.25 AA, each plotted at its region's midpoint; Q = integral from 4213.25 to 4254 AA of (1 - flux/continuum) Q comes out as 0.4 AA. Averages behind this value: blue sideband 5.41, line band 5.56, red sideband 5.73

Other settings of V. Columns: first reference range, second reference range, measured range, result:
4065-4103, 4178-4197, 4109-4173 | -4.2 AA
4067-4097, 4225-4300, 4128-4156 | -0.7 AA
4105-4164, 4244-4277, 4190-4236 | 1.0 AA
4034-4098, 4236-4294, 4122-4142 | -1.2 AA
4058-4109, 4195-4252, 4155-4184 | 0.3 AA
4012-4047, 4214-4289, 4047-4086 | 3.7 AA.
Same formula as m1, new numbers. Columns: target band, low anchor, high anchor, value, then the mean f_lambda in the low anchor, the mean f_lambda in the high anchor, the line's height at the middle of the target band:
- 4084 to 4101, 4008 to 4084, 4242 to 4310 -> 0.007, 5.39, 5.57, 5.43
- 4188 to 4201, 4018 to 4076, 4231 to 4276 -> 0.029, 5.24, 5.72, 5.58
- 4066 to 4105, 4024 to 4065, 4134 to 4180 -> 0.037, 5.3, 5.53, 5.38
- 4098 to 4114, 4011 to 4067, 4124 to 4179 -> 0.091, 5.45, 5.6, 5.54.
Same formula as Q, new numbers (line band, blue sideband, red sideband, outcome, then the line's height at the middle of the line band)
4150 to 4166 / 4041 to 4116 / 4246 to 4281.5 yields -0.6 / 5.48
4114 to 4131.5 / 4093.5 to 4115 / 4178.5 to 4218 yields -1.5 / 5.19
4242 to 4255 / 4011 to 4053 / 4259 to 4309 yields -0.9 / 5.53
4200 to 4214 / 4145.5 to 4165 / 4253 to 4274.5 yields -0.4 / 5.73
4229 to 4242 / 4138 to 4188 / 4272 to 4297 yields 0.2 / 5.52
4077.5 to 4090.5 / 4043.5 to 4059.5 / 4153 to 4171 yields -1.2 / 5.22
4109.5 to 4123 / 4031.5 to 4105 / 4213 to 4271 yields -0.2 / 5.34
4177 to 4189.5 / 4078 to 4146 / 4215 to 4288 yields 0.8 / 5.53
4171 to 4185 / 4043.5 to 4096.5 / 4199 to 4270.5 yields 0.9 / 5.56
